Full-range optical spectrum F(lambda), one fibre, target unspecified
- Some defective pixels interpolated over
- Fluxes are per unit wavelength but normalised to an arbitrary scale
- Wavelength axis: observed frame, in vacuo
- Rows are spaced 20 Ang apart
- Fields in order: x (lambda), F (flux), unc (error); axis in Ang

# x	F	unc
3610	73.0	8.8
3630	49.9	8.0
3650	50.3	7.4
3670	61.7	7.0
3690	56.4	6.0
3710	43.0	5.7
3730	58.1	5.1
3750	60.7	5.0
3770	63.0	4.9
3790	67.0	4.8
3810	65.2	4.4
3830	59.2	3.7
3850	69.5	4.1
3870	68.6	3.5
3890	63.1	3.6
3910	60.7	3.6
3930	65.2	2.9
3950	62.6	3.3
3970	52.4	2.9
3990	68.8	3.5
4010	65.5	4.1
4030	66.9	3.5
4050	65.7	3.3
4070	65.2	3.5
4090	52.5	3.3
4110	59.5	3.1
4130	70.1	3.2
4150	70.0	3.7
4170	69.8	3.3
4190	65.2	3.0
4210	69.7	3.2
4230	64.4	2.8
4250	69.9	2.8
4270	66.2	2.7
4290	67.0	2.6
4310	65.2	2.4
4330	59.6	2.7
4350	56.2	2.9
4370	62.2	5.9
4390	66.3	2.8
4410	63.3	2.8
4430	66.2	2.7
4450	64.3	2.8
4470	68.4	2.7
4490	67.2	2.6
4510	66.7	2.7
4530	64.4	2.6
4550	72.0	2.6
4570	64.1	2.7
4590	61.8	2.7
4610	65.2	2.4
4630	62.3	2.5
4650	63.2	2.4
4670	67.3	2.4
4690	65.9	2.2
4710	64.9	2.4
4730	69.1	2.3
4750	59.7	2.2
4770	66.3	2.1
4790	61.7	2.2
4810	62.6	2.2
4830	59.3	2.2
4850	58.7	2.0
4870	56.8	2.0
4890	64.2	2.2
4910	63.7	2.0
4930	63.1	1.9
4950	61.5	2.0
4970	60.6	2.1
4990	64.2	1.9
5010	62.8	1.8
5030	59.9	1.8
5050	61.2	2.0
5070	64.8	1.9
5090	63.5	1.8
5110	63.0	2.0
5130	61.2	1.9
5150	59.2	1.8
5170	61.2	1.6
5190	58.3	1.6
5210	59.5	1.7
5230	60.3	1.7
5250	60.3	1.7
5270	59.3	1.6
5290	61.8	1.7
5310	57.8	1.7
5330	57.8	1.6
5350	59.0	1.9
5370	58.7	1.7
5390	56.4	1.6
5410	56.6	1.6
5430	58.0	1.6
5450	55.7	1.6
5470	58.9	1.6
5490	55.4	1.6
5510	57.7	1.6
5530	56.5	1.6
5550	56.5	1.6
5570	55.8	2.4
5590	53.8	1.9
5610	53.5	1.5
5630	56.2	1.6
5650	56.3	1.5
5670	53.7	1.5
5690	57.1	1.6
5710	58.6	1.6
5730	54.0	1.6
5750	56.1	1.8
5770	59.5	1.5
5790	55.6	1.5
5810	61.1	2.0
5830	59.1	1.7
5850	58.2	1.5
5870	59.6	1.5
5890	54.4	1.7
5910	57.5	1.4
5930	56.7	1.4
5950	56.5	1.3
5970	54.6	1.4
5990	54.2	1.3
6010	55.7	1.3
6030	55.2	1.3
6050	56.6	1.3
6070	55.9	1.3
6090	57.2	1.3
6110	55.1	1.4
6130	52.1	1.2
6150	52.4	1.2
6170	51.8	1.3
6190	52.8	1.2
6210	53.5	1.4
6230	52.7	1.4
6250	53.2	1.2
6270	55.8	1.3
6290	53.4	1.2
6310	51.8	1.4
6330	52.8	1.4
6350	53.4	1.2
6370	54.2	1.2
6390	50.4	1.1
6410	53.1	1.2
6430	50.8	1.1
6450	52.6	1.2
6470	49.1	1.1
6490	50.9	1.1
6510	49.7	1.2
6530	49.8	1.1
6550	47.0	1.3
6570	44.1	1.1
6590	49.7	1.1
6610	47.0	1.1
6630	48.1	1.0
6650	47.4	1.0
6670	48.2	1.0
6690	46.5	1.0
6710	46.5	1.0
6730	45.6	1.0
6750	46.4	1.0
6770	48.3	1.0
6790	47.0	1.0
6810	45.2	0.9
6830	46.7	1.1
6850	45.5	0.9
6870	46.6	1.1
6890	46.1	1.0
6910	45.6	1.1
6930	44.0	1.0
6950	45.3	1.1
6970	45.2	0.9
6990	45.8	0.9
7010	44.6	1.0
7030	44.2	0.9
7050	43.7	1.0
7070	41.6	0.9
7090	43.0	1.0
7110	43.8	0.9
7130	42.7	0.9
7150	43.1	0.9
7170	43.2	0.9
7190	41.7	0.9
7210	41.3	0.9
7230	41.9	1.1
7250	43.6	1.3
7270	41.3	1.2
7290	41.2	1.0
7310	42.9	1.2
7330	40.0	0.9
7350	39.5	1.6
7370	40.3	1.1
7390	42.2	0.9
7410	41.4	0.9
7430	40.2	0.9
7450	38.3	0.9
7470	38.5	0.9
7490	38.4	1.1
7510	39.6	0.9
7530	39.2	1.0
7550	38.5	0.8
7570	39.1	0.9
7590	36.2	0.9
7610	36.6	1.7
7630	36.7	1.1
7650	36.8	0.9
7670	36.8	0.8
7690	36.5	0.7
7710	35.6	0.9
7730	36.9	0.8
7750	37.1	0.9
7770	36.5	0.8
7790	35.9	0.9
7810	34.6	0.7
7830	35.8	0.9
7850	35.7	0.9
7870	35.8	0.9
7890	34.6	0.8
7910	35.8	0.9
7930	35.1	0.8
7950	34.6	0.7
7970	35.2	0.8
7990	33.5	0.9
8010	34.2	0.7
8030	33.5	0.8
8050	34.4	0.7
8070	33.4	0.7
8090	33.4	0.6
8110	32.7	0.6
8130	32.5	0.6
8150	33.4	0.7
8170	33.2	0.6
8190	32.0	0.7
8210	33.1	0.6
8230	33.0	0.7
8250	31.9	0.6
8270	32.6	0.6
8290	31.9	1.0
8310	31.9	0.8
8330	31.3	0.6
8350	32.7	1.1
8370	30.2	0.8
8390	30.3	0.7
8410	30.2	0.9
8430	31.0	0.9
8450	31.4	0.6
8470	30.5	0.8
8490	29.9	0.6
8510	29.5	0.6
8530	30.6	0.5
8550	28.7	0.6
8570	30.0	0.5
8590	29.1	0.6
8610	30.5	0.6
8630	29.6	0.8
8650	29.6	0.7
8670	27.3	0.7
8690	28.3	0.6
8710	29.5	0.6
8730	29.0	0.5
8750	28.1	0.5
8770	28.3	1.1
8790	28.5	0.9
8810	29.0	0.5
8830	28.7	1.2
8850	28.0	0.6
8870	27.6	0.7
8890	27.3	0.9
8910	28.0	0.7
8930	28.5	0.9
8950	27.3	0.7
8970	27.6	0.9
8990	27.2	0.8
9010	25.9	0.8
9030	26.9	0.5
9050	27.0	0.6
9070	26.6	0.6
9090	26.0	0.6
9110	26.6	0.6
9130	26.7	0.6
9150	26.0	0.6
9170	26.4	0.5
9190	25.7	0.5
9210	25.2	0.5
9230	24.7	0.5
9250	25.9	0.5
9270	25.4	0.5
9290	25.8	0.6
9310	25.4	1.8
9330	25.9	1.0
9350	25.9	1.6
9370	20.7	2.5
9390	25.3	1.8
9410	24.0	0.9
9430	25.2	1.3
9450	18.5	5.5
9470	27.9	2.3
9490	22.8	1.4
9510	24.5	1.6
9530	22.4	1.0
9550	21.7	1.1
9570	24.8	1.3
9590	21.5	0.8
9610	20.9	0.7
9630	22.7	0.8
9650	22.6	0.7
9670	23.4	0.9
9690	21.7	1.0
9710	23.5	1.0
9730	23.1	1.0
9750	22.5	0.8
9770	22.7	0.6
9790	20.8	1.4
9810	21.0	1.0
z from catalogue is 0.000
